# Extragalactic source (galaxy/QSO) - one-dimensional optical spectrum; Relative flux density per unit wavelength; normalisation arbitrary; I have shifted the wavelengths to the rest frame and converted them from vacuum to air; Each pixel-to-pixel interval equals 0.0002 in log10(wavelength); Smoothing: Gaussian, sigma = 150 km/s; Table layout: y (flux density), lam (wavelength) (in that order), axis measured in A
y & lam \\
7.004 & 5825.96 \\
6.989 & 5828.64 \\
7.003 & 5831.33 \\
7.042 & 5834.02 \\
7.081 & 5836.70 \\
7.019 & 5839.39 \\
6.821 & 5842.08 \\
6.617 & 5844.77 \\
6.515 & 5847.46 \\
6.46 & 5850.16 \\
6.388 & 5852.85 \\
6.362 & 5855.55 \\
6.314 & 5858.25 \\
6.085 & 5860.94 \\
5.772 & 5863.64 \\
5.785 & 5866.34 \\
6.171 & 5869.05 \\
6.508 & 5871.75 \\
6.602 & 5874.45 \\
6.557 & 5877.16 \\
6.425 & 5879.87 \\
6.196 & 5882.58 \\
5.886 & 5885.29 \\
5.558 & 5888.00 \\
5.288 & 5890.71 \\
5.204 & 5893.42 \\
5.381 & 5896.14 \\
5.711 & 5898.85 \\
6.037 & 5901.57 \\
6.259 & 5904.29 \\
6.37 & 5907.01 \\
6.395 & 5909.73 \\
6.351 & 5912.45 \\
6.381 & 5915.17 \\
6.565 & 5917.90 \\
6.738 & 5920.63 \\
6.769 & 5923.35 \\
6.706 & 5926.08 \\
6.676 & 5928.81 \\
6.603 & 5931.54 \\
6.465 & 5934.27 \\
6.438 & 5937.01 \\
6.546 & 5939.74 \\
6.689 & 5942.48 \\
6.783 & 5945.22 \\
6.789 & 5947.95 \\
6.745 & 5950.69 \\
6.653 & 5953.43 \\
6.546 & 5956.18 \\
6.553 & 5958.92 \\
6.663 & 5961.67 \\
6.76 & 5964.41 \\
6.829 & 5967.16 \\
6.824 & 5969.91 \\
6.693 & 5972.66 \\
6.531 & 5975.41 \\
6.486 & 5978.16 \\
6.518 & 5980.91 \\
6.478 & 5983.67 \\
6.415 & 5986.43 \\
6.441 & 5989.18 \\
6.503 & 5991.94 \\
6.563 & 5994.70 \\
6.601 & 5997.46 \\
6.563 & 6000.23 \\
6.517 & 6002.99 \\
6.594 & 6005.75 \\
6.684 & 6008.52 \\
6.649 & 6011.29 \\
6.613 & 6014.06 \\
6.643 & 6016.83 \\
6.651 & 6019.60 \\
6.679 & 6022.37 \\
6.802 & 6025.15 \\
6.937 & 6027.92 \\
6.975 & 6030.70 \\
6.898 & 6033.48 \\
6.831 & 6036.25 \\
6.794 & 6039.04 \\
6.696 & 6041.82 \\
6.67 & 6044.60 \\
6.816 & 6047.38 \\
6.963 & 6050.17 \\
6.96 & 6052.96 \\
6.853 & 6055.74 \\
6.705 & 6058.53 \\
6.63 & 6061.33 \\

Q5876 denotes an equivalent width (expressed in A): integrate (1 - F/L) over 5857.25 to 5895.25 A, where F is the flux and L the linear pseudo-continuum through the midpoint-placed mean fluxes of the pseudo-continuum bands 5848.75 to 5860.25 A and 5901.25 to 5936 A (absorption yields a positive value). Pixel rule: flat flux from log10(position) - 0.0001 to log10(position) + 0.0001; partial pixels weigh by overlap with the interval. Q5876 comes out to 2.3 A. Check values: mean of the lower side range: 6.36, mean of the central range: 6.01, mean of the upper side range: 6.5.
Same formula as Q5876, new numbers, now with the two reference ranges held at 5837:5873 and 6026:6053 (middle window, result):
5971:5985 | 0.3 A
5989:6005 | 0.5 A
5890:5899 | 1.6 A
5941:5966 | -0.2 A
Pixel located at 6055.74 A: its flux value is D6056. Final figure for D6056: 6.853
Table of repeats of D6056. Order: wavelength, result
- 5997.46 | 6.601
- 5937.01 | 6.438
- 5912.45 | 6.351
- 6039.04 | 6.794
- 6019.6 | 6.651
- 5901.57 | 6.037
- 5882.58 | 6.196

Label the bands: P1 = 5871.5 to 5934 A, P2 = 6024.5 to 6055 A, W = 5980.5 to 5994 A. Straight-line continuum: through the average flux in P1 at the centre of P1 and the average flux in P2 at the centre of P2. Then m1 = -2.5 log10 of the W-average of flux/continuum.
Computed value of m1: 0.02 mag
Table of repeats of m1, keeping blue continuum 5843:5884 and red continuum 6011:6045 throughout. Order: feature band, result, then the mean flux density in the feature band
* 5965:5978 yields -0.01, 6.7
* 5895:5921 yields 0.04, 6.21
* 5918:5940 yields -0.02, 6.62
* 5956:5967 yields -0.01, 6.66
